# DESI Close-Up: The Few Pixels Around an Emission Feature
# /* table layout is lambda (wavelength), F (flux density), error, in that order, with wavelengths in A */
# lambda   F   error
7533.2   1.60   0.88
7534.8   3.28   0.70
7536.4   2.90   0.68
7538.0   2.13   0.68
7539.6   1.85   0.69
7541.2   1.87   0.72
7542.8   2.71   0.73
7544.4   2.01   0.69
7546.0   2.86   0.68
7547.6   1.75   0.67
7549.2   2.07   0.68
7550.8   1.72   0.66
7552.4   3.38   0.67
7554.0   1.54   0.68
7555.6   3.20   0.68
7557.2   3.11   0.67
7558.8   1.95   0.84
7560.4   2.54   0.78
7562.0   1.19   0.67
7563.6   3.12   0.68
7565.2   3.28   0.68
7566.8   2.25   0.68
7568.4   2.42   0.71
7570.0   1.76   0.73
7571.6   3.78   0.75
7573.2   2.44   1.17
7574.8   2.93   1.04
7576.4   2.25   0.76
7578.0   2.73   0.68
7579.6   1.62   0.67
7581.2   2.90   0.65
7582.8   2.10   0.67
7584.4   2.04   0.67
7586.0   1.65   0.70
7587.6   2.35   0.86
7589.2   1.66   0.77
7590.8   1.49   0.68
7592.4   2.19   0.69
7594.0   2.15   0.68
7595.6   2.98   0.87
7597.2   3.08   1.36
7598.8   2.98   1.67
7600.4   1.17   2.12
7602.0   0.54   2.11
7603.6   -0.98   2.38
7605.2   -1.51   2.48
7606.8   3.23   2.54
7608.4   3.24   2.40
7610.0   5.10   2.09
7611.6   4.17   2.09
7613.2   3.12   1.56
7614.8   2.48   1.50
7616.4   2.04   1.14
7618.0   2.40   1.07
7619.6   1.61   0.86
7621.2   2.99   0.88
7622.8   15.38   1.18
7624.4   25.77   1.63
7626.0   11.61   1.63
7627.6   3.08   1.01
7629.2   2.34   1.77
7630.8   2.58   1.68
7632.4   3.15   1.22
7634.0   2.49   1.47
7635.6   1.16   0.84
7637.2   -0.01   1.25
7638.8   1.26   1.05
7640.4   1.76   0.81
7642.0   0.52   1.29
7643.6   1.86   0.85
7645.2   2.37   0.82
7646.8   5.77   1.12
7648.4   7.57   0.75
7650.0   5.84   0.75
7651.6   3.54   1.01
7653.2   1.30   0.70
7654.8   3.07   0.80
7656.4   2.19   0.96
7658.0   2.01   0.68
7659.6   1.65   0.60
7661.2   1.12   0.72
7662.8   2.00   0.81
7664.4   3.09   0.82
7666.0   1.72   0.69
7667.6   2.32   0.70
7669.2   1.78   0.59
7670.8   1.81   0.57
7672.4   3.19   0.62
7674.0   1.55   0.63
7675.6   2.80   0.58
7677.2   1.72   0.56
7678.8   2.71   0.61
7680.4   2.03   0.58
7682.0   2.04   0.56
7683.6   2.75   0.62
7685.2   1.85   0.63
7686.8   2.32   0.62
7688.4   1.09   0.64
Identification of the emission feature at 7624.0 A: H-alpha 6563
